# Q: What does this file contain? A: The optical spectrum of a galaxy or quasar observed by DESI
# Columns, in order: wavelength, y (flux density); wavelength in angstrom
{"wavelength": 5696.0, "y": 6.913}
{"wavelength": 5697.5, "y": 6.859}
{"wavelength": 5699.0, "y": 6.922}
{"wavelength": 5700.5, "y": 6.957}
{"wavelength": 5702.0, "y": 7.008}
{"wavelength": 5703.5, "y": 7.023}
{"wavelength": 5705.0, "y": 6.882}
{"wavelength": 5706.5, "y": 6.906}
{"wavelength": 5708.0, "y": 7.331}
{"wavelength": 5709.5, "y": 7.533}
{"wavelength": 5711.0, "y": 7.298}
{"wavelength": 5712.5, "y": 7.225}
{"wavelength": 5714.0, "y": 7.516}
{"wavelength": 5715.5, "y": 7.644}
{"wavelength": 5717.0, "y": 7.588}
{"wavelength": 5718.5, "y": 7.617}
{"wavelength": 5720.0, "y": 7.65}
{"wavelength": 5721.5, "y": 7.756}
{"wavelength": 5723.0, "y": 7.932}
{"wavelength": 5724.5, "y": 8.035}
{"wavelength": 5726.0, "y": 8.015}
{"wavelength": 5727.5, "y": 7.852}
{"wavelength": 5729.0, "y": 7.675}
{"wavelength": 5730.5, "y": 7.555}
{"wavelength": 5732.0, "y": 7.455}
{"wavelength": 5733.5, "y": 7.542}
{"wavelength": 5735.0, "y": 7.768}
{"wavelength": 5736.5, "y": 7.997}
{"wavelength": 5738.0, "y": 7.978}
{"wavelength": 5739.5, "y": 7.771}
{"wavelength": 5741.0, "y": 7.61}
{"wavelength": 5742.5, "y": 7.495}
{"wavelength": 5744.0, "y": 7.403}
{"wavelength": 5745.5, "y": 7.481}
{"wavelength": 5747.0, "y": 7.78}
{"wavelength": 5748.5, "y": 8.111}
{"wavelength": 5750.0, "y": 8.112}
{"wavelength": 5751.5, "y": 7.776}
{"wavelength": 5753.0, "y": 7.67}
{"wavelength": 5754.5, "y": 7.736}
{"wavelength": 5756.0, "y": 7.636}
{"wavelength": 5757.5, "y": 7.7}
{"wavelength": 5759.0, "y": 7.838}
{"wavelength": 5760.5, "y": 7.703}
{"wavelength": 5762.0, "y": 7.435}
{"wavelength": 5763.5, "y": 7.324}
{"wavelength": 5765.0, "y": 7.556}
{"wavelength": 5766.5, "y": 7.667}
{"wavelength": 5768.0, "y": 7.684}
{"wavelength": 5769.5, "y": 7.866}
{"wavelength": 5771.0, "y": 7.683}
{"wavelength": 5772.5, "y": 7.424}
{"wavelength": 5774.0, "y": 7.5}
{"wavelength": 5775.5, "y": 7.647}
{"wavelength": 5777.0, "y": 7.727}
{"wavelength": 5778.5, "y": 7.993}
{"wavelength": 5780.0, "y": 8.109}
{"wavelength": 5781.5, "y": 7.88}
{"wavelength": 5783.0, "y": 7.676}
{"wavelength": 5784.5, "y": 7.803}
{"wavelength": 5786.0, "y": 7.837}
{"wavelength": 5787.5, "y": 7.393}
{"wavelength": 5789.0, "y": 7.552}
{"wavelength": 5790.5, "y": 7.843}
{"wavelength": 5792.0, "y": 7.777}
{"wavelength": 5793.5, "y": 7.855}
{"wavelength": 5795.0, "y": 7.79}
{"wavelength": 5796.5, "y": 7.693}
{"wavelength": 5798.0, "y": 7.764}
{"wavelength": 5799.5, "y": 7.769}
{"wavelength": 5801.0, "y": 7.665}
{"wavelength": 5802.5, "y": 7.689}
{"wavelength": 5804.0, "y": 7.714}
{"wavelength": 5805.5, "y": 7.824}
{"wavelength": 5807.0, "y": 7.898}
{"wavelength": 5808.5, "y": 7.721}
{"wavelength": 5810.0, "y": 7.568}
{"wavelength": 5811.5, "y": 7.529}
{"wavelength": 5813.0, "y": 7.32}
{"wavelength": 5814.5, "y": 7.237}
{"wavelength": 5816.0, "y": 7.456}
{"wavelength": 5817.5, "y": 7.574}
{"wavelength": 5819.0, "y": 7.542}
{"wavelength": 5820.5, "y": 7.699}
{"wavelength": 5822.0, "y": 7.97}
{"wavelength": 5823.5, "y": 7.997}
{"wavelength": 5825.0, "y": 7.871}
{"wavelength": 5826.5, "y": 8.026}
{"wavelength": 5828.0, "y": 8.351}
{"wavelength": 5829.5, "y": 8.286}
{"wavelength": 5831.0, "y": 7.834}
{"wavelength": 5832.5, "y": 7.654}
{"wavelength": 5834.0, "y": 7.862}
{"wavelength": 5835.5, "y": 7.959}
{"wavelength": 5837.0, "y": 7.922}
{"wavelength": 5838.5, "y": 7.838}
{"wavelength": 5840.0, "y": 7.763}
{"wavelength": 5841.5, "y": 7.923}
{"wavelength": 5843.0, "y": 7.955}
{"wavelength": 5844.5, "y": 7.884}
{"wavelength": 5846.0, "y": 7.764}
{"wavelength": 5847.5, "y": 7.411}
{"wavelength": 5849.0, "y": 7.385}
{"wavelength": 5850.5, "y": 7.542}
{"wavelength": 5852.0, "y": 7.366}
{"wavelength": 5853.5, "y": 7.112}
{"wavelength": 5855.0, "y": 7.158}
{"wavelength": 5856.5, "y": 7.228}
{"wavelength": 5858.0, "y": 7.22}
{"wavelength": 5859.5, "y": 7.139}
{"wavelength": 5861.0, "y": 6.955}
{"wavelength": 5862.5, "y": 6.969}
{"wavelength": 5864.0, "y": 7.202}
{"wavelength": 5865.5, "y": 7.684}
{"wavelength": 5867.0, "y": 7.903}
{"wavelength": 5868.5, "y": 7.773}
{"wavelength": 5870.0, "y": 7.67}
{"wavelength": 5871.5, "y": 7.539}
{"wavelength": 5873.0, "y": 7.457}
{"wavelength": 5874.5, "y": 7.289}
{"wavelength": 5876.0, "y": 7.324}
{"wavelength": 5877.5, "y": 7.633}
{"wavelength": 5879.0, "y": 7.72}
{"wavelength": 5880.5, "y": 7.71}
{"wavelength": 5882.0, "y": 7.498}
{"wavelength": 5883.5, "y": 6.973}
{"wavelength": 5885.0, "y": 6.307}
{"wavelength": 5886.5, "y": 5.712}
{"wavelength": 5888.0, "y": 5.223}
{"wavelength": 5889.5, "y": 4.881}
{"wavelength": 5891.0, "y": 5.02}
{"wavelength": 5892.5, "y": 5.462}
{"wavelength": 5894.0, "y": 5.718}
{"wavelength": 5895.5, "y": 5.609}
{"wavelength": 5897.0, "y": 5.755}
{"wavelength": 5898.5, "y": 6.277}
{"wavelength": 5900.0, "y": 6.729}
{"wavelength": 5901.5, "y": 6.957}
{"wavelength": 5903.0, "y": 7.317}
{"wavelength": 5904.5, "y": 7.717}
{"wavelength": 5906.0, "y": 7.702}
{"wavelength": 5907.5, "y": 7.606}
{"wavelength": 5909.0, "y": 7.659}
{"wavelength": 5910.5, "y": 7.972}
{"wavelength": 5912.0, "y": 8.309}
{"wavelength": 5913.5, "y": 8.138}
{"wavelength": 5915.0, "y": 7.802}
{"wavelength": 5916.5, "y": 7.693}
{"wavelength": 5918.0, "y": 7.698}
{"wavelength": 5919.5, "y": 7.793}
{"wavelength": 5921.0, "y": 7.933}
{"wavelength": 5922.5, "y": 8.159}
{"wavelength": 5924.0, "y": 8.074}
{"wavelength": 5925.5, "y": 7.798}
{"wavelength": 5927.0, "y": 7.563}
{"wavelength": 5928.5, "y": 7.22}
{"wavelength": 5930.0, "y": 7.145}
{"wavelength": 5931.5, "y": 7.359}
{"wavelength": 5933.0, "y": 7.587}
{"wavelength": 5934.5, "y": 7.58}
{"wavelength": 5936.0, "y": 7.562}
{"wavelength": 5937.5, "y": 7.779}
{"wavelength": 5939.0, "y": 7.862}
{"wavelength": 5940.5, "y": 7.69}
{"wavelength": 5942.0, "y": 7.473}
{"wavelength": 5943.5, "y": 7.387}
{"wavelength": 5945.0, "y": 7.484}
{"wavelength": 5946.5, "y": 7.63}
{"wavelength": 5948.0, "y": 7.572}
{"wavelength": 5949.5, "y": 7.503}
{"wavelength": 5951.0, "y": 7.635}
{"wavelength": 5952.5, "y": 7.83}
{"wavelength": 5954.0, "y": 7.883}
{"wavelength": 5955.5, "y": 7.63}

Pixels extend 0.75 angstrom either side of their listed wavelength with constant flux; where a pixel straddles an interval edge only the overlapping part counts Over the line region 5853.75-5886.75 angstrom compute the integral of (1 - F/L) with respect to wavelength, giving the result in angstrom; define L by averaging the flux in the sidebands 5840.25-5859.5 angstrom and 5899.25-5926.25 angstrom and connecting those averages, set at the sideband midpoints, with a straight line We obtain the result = 1.2 angstrom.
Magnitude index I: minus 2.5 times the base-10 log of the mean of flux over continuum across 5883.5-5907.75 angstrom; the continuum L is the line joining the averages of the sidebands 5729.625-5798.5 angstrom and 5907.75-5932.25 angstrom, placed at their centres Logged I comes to 0.24 mag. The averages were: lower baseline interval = 7.71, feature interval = 6.24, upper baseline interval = 7.77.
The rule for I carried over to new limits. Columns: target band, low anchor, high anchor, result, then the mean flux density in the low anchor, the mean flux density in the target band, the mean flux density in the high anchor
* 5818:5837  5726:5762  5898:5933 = -0.035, 7.72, 7.92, 7.6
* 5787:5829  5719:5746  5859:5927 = -0.039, 7.72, 7.72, 7.15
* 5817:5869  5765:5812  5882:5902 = -0.130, 7.73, 7.65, 5.94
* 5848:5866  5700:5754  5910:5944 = 0.063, 7.59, 7.24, 7.72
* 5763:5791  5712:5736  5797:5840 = 0.005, 7.68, 7.69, 7.77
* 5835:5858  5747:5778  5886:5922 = -0.057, 7.69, 7.6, 6.88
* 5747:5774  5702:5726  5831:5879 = -0.030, 7.47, 7.7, 7.54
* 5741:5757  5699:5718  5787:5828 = -0.041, 7.23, 7.71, 7.71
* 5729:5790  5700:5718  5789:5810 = -0.024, 7.25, 7.7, 7.75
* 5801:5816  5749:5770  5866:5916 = -0.025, 7.7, 7.61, 6.99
